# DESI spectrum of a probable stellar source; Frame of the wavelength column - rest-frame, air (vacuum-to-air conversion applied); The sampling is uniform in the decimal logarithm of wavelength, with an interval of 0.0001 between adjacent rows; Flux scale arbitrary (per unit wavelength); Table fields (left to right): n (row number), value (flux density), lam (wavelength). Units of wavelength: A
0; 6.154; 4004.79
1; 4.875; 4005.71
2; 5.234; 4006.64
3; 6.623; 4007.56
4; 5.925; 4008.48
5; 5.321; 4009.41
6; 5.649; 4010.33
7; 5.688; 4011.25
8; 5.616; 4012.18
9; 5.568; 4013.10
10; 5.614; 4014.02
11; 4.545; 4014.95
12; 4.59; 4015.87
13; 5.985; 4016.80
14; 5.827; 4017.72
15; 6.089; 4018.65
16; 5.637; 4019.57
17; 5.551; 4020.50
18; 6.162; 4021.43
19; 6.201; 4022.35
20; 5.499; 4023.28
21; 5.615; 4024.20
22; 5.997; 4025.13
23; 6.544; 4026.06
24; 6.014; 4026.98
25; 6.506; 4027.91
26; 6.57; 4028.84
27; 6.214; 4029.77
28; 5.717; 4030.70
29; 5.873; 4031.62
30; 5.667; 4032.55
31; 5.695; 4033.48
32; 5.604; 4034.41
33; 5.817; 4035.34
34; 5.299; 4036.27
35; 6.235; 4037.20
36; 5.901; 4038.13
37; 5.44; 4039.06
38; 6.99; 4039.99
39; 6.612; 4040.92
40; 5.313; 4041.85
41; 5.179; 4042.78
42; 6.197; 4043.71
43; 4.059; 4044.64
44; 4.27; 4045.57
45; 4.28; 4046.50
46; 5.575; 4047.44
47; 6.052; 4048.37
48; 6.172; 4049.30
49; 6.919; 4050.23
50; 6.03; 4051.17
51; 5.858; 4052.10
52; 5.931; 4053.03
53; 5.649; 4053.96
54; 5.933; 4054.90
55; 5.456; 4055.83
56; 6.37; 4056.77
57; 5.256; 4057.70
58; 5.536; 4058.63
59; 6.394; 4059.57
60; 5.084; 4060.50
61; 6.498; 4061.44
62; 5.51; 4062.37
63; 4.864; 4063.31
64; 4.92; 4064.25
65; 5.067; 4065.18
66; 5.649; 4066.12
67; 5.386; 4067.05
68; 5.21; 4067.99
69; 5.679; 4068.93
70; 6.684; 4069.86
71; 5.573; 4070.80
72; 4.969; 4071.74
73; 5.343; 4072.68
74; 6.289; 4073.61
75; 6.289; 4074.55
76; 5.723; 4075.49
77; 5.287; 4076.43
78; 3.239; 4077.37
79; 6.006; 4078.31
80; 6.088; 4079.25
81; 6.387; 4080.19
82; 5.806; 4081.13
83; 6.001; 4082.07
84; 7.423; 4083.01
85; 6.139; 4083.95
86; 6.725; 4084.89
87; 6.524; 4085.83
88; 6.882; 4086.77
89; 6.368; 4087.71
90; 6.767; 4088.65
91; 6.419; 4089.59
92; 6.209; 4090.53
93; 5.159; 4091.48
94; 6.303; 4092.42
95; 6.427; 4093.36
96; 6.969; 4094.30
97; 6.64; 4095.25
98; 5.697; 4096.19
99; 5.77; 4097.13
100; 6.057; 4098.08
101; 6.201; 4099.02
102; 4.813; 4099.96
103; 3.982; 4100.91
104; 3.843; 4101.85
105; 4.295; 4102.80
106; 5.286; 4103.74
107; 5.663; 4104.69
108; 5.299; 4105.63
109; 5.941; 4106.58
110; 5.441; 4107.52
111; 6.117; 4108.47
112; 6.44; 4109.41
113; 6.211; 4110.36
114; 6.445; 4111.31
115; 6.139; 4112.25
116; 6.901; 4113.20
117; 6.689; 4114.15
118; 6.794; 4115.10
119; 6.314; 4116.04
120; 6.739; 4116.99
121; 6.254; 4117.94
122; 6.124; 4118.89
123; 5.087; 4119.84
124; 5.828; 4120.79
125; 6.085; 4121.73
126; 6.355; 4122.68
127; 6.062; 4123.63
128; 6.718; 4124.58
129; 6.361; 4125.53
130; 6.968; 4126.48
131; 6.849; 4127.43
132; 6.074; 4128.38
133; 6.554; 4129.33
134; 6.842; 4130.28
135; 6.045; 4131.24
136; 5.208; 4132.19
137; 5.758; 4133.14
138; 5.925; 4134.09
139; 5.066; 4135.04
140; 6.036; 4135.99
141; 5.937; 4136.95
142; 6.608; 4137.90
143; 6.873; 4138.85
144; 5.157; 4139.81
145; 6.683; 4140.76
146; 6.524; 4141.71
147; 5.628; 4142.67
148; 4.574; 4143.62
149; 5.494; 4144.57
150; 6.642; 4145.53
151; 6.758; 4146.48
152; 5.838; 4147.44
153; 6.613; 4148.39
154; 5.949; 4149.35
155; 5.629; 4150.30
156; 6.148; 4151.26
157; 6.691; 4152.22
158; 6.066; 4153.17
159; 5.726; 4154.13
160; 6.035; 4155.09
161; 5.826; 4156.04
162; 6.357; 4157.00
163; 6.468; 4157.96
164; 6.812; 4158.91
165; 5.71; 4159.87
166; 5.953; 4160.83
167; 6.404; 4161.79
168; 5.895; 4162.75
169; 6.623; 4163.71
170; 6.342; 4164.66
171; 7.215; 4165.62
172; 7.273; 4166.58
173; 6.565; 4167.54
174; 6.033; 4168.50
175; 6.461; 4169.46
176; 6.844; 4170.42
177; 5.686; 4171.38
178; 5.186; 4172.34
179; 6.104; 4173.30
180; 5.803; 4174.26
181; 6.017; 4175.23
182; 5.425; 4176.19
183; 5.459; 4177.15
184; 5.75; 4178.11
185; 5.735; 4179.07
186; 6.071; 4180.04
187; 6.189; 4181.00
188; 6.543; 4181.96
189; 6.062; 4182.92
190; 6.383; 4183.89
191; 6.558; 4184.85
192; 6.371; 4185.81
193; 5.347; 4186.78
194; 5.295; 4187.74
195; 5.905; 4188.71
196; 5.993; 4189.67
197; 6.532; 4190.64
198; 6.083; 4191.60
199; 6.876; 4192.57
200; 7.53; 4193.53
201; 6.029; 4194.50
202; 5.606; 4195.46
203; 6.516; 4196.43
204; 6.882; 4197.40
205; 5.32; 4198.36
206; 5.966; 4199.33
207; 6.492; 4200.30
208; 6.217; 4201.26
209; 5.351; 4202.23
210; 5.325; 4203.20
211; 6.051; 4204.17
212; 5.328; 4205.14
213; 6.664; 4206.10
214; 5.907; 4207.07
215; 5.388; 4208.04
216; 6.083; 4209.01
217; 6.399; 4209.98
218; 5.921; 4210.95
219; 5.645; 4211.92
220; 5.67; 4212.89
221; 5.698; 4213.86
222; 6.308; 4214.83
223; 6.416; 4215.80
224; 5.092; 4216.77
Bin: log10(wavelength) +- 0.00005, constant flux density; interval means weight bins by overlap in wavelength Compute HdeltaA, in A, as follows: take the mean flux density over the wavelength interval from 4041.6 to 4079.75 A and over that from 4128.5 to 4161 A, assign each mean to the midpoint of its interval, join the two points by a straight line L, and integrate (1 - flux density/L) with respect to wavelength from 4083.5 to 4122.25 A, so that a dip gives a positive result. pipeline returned -1.3 A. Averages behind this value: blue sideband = 5.56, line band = 6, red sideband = 6.06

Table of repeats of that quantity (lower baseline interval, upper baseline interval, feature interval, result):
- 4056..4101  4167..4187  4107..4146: -1.4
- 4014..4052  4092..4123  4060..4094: -0.1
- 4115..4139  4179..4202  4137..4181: 0.5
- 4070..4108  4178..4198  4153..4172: -0.6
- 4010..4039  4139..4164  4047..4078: 1.2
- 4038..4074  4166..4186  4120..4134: -0.7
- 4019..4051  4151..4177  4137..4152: 0.1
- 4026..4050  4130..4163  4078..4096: -1.5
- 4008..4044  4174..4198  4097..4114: 1.0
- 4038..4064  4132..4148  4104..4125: -1.0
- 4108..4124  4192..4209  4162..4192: 0.1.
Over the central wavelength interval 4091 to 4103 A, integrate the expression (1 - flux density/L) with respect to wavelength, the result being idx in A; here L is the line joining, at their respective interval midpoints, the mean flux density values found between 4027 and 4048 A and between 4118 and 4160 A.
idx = 0.7 A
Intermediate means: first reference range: 5.69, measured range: 5.58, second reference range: 6.11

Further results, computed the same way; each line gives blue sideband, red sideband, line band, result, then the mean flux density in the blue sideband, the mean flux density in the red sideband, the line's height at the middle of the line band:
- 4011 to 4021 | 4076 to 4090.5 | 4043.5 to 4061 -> 0.68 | 5.51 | 6.14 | 5.85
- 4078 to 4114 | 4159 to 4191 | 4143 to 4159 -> 0.02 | 6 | 6.12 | 6.08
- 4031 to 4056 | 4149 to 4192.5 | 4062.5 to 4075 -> 0.56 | 5.71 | 6.13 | 5.79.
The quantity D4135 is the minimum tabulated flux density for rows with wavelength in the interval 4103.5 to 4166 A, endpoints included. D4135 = 4.574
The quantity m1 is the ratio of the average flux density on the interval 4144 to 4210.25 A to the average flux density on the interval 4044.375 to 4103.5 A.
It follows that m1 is 1.1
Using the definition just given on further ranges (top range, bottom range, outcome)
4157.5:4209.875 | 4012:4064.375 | 1.07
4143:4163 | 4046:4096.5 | 1.03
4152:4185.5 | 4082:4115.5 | 1.03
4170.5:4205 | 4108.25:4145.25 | 0.98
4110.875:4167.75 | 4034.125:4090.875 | 1.07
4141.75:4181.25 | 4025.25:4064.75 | 1.06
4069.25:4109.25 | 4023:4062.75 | 1.01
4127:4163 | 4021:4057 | 1.04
